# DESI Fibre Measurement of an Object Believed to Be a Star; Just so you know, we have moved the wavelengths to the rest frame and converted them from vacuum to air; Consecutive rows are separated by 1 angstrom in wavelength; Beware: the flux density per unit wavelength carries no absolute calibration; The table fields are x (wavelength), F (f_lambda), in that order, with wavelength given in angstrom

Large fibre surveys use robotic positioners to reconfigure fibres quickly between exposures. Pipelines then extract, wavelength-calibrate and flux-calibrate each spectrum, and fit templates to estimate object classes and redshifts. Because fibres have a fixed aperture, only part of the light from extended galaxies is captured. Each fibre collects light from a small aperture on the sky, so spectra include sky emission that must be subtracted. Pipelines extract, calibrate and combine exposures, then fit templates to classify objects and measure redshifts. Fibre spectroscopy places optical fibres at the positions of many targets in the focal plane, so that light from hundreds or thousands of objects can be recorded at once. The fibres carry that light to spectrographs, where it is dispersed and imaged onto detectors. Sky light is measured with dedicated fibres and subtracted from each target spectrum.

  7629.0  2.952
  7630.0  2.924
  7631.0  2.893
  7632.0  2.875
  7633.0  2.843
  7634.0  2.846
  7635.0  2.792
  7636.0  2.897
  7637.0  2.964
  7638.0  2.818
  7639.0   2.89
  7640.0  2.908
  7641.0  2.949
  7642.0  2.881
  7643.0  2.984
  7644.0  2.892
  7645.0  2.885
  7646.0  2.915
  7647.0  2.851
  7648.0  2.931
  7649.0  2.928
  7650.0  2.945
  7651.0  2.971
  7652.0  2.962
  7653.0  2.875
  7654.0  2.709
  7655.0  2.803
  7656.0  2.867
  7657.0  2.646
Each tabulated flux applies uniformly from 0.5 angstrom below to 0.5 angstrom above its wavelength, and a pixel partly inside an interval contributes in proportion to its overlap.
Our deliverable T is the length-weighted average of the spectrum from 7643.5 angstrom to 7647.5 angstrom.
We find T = 2.89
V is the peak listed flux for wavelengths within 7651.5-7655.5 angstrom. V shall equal 2.962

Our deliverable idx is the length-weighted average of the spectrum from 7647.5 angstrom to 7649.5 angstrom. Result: 2.93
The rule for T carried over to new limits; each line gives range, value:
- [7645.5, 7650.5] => 2.91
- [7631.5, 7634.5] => 2.85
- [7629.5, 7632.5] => 2.9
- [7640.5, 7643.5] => 2.94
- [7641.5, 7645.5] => 2.91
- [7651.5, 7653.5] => 2.92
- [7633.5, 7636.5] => 2.85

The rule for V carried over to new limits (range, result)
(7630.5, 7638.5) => 2.964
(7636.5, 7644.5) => 2.984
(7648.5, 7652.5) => 2.971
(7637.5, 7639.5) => 2.89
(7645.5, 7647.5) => 2.915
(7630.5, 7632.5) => 2.893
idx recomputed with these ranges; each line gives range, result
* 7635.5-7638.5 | 2.89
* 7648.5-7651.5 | 2.95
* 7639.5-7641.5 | 2.93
